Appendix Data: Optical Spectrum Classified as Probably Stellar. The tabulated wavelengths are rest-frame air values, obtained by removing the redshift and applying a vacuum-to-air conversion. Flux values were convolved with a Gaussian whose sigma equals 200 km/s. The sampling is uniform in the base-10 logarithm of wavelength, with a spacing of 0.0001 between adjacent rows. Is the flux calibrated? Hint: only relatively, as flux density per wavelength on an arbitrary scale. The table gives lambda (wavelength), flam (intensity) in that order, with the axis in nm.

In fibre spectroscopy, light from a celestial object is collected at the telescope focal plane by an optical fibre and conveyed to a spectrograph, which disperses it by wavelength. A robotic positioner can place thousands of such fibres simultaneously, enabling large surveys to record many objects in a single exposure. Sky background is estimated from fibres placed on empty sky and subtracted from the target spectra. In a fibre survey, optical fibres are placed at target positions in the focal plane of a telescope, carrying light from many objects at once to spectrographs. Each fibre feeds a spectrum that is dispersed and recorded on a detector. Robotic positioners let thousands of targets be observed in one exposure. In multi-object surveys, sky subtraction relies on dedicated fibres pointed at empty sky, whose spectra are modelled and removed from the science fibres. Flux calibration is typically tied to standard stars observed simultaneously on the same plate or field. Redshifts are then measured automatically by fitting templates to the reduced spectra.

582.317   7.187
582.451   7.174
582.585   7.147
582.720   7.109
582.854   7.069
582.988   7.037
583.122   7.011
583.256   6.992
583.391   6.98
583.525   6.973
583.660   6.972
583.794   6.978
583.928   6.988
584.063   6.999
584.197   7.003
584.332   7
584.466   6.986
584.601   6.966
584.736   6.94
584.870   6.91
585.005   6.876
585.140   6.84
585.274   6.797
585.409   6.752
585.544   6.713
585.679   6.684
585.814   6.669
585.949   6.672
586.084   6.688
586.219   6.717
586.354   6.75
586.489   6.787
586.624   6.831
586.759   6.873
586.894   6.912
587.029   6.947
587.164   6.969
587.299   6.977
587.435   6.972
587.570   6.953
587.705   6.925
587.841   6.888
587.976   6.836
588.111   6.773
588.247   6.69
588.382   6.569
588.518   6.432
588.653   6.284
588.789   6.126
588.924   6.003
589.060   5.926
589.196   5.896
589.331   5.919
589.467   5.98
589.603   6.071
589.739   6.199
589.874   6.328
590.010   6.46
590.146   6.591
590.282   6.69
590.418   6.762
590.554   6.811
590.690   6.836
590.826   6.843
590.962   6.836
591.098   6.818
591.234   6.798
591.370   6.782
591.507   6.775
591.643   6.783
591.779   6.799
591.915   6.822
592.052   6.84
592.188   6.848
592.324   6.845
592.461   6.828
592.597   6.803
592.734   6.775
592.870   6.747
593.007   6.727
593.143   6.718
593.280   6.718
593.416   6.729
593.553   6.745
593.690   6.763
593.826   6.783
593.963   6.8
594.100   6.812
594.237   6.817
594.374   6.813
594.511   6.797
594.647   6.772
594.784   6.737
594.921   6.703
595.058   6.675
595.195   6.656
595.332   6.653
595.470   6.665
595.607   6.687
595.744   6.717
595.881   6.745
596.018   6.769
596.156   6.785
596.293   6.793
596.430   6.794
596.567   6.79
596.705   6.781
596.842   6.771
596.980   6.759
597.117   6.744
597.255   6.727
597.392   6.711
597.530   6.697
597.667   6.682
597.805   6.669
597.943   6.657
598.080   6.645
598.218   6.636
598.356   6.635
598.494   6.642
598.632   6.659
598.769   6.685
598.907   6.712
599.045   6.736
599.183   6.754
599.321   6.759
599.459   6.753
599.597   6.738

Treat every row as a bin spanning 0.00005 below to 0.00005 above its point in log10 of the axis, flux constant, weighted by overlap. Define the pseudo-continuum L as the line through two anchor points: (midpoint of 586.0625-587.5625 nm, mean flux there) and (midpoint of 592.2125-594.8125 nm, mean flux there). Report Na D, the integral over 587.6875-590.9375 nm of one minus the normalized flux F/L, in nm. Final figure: 0.18 nm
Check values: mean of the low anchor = 6.87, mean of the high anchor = 6.78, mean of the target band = 6.45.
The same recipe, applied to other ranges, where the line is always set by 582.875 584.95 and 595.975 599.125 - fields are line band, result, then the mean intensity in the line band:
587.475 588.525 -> 0.018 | 6.78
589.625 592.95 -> 0.055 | 6.72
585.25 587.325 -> 0.043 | 6.79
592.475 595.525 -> 0.017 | 6.75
